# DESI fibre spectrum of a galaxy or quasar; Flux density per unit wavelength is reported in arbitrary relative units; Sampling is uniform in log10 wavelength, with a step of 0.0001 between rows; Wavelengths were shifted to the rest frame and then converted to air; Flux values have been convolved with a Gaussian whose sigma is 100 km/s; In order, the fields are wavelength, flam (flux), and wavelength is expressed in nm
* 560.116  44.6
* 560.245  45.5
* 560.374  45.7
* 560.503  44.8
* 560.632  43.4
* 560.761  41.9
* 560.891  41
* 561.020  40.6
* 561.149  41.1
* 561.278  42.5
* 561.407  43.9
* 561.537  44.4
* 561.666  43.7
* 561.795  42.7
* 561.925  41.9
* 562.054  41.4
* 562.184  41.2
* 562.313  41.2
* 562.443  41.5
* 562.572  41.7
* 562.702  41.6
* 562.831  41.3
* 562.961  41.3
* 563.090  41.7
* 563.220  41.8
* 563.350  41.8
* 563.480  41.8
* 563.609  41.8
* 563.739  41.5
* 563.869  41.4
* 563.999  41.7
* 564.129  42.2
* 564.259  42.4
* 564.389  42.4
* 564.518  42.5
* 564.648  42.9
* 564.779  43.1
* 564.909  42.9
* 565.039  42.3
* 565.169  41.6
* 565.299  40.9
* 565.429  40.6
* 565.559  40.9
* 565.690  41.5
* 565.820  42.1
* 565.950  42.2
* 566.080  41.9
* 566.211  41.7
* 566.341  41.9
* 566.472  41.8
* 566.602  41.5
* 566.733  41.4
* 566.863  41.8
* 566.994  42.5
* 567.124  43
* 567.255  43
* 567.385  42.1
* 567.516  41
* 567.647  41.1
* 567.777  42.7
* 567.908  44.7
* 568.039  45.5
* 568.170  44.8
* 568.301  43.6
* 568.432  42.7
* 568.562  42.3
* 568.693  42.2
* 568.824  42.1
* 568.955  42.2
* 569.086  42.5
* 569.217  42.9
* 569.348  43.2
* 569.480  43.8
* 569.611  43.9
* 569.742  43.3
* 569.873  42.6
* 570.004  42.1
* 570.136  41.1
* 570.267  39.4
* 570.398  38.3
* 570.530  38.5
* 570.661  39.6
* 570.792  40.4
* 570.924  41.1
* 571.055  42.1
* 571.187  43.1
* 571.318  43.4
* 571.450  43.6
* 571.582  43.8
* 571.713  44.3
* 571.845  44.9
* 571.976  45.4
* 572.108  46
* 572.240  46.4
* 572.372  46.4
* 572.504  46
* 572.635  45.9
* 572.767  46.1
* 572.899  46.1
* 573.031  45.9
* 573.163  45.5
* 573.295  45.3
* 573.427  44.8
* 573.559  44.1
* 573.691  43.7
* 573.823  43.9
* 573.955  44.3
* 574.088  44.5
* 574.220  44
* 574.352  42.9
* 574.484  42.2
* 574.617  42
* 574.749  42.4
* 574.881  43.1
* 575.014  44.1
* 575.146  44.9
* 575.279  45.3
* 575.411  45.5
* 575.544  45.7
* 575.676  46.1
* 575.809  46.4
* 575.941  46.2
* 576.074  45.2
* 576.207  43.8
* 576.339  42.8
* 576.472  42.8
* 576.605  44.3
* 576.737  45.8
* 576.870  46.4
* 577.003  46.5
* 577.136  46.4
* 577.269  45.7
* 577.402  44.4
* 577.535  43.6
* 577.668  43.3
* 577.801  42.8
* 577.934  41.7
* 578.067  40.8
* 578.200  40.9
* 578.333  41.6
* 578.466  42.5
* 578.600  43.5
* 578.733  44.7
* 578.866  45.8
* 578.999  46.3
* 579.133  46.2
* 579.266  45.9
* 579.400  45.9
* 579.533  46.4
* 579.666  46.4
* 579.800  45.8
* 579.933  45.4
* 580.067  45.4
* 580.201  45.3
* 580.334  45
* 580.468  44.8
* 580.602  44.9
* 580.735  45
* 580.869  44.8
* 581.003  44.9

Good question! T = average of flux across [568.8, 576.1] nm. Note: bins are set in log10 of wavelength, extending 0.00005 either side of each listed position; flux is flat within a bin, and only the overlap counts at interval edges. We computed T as 43.7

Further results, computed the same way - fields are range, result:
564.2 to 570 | 42.5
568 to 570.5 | 42.5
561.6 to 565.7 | 41.9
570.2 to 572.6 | 43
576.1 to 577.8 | 44.6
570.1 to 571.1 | 40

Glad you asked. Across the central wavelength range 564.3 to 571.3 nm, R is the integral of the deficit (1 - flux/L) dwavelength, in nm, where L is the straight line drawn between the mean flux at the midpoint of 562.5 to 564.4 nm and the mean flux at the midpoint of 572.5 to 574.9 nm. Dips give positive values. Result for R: 0.119 nm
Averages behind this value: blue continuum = 41.7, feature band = 42.1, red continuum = 44.3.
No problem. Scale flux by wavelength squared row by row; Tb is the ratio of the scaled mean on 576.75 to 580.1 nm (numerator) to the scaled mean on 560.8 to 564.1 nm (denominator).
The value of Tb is 1.13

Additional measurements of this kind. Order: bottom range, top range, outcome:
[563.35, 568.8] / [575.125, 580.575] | 1.10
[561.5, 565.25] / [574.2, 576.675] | 1.10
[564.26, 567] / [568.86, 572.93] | 1.05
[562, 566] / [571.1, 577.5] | 1.11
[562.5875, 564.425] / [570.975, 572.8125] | 1.11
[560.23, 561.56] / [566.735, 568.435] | 1.02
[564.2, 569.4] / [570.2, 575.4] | 1.05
